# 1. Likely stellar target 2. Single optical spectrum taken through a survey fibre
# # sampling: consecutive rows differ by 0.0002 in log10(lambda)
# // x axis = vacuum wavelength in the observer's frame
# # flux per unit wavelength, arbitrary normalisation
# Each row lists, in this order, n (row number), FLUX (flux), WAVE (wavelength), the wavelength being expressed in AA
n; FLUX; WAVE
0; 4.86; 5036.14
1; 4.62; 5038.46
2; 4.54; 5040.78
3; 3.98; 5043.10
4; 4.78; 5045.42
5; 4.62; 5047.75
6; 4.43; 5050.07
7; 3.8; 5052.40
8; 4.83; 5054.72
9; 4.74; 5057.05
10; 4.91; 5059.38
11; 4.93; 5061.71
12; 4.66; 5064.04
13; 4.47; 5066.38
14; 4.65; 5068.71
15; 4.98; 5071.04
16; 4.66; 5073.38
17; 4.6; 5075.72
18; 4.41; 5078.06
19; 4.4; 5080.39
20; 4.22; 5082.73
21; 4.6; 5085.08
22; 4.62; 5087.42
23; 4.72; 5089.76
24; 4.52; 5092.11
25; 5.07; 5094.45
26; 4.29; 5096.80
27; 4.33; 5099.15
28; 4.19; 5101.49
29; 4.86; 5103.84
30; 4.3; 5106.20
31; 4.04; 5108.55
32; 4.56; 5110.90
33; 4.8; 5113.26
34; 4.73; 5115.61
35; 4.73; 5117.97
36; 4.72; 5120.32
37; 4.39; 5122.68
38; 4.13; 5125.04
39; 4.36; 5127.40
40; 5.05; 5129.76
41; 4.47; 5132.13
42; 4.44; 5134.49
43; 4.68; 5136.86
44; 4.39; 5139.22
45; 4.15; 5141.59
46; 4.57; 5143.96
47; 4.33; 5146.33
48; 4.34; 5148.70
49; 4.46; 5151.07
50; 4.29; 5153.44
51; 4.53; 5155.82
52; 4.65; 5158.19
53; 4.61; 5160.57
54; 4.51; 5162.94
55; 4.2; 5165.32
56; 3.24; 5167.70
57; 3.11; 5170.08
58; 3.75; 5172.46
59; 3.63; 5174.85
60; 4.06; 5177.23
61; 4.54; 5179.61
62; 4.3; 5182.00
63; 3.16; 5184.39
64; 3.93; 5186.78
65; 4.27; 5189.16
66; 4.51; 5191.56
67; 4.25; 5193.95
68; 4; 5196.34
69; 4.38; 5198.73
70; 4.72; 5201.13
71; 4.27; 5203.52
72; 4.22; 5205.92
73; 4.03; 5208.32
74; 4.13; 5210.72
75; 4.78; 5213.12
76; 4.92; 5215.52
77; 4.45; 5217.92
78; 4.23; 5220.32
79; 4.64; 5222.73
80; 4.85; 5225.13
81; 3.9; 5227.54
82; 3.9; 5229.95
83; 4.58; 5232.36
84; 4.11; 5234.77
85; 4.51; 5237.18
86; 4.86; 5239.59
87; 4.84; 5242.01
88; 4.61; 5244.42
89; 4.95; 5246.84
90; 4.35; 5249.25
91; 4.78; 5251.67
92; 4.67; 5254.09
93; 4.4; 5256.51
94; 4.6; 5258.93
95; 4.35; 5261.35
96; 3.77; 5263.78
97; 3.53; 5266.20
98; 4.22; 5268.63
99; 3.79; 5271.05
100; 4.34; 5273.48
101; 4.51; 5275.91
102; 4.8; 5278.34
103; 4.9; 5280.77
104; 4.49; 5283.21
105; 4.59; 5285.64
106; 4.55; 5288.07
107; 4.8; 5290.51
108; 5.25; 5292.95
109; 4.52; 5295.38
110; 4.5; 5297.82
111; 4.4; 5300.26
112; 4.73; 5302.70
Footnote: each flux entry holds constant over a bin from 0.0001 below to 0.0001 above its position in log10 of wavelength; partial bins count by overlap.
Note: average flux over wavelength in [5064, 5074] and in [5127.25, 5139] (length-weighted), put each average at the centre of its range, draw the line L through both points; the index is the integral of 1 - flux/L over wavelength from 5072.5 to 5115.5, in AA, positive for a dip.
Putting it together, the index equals 1.3 AA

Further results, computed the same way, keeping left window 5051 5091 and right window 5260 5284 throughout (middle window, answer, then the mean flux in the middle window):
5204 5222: -0.1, 4.39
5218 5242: -0.5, 4.42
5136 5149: 0.2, 4.41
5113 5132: -0.3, 4.6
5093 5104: 0.1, 4.52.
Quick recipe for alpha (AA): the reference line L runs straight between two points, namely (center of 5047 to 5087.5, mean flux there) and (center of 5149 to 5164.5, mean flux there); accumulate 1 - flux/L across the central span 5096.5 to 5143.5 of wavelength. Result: 0.5 AA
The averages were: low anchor 4.58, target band 4.49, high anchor 4.49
